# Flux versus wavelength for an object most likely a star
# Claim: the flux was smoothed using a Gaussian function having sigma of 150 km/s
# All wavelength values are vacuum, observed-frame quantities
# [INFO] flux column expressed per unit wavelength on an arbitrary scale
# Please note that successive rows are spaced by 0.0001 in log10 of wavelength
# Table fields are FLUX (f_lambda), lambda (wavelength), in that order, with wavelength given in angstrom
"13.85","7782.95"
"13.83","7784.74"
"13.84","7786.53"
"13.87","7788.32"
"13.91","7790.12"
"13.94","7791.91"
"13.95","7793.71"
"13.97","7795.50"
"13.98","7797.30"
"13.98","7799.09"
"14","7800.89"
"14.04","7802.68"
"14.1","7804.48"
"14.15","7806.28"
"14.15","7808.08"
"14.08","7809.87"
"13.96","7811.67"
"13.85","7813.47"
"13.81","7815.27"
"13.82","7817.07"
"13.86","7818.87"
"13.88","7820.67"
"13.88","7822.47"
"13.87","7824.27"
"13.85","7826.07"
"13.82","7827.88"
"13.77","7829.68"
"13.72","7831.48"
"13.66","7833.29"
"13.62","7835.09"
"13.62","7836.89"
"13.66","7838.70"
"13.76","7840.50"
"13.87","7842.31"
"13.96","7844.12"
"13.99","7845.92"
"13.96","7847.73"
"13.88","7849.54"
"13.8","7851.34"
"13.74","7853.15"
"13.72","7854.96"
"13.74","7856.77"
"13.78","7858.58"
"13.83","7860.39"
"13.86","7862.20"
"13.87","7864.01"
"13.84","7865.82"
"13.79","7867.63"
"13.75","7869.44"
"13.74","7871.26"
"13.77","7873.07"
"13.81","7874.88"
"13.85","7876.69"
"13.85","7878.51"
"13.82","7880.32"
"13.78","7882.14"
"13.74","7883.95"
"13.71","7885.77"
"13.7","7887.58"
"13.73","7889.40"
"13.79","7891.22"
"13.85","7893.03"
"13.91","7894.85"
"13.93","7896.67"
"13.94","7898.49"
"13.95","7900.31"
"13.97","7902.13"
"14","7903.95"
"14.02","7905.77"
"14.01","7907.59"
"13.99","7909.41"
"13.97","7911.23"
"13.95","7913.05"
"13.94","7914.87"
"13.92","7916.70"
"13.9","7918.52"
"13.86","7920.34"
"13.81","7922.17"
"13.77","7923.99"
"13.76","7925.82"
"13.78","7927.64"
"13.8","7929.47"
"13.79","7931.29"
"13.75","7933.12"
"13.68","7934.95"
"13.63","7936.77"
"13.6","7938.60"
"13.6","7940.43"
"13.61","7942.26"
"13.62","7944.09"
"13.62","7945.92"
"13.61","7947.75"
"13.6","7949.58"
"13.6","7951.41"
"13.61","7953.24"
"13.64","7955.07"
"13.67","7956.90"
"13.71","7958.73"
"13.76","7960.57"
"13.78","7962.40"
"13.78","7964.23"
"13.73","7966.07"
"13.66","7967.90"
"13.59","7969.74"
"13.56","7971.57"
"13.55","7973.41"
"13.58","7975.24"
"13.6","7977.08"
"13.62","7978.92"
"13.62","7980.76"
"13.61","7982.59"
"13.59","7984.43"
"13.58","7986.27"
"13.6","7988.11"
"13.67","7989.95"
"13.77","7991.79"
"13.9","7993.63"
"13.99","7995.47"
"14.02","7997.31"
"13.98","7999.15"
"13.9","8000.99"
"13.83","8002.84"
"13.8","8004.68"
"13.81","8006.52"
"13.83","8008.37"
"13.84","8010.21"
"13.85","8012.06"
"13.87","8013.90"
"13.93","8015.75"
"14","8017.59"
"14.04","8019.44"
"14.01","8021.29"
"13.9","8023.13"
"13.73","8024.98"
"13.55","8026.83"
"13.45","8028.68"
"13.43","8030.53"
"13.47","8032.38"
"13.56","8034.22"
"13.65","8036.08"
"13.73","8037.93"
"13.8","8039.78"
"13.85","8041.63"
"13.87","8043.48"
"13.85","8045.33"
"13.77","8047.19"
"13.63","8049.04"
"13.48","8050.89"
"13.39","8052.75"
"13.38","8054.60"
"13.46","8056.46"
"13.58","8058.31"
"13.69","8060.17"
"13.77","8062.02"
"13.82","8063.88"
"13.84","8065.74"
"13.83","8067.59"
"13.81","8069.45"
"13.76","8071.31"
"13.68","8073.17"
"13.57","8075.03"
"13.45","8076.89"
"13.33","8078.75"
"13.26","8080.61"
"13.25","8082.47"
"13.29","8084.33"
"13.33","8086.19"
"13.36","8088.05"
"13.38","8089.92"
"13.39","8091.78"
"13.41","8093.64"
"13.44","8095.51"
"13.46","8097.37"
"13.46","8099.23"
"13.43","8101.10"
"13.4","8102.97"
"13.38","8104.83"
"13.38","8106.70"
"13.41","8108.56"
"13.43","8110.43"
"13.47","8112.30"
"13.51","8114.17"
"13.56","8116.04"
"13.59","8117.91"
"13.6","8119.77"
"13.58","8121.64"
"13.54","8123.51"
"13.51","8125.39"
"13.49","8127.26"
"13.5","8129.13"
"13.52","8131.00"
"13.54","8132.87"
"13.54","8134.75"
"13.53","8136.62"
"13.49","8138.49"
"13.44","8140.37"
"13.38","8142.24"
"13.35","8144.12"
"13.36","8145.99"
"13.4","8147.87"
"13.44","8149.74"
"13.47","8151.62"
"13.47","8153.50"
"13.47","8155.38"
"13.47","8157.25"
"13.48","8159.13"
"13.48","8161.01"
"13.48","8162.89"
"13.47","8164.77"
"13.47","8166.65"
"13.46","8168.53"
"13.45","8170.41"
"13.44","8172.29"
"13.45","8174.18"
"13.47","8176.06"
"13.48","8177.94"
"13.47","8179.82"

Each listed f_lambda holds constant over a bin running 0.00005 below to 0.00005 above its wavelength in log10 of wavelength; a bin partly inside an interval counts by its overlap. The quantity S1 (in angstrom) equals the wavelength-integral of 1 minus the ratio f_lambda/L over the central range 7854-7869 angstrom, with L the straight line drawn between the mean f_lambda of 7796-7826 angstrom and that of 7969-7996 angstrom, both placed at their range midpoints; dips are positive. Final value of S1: 0.1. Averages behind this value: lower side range 14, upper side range 13.7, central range 13.8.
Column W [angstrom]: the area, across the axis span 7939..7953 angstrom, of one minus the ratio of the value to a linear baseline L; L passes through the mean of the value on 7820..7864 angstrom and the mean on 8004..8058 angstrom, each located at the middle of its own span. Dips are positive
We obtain 0.2 angstrom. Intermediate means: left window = 13.8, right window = 13.7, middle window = 13.6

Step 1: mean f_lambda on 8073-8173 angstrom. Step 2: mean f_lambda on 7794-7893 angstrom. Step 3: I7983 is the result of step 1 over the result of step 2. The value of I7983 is 1.0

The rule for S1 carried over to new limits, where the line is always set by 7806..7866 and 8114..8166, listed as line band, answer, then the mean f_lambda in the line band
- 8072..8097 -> 0.28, 13.4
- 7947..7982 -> 0.12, 13.6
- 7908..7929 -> -0.21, 13.9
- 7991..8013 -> -0.37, 13.9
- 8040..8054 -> -0.10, 13.7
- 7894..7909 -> -0.22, 14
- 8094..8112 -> 0.14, 13.4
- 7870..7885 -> 0.00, 13.8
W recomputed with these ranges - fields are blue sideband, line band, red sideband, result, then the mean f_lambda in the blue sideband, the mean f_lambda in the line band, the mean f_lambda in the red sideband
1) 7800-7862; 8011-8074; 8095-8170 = -0.6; 13.9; 13.7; 13.5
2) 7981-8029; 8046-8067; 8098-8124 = 0.0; 13.8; 13.6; 13.5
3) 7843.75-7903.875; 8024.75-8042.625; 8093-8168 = 0.0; 13.8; 13.6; 13.5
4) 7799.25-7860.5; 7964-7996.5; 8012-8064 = 0.2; 13.9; 13.7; 13.7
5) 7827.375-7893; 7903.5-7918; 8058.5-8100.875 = -0.3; 13.8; 14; 13.5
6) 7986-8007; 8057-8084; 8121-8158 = 0.1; 13.8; 13.6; 13.5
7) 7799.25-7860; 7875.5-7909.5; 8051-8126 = -0.2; 13.9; 13.9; 13.5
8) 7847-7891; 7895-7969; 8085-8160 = -0.4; 13.8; 13.8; 13.5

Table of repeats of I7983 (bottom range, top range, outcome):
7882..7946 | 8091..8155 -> 0.97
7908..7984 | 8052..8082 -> 0.99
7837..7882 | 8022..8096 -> 0.98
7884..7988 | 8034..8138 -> 0.99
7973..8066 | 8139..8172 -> 0.98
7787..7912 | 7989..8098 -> 0.99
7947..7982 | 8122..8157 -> 0.99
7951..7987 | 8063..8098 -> 0.99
